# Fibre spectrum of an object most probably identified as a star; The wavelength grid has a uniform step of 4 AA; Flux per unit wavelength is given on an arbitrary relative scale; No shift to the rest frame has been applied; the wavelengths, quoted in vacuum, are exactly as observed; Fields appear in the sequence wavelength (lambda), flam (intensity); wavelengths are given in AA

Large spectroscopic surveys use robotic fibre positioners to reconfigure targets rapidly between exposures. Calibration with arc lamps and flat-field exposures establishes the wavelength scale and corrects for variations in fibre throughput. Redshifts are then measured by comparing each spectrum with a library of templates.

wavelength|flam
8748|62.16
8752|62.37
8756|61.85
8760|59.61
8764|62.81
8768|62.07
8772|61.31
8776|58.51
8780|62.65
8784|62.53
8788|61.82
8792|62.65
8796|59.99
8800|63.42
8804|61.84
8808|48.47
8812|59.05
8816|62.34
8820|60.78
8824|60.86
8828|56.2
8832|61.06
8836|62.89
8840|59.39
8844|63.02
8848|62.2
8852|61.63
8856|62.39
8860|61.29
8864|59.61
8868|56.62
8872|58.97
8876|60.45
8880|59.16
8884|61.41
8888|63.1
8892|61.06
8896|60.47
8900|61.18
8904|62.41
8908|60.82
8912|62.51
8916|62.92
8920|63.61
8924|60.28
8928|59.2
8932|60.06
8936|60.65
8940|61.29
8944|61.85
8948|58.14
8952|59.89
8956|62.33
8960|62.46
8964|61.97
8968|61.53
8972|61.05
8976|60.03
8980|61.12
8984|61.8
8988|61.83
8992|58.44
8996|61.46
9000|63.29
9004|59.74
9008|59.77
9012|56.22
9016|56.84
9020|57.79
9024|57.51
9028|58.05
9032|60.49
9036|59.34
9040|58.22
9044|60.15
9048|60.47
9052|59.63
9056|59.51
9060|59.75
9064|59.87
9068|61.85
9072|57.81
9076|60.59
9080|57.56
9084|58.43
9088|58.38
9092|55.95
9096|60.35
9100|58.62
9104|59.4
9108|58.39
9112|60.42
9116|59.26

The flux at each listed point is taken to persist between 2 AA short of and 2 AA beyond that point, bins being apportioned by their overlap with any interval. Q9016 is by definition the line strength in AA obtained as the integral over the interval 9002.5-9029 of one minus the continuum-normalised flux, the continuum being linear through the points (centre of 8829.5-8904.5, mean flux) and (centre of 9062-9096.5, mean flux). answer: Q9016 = 0.7 AA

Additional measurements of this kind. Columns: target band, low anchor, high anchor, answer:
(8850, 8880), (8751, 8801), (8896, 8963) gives 0.64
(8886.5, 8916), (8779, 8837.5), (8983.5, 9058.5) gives -0.85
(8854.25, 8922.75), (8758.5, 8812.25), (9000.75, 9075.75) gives -1.22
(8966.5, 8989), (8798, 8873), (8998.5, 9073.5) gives -0.64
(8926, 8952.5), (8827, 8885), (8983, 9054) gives -0.09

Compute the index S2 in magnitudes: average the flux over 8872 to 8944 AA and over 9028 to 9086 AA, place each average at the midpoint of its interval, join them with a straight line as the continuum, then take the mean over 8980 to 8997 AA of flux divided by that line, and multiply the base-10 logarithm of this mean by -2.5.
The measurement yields -0.011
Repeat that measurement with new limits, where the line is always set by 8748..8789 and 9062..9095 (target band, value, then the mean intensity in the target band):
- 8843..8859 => -0.02 mag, 62.2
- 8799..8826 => 0.03 mag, 59.4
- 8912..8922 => -0.05 mag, 63.1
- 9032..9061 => -0.01 mag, 59.6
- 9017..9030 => 0.03 mag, 57.7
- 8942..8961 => -0.02 mag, 60.9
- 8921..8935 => 0.00 mag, 60.2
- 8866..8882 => 0.03 mag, 58.8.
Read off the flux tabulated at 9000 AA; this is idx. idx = 63.29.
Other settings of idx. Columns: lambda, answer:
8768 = 62.07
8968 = 61.53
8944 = 61.85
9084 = 58.43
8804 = 61.84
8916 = 62.92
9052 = 59.63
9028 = 58.05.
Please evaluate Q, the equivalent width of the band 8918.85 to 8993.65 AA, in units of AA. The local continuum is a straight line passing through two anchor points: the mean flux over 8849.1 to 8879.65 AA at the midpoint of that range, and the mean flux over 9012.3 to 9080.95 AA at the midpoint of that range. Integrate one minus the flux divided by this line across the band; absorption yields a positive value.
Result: -1.62 AA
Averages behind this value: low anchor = 60.1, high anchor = 59.1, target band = 60.9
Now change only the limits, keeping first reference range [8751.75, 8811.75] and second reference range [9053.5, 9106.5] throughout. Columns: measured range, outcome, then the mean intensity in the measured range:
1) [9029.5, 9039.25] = -0.05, 59.6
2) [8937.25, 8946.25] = -0.24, 61.4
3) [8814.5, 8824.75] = -0.14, 61.3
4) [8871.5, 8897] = -0.27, 60.8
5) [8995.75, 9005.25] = -0.34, 61.6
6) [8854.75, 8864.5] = -0.15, 61.2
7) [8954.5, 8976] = -0.71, 61.7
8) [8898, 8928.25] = -0.89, 61.8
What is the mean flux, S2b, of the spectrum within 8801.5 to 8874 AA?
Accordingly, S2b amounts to 59.9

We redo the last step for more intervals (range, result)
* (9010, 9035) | 57.9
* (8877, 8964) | 61.2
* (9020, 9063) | 59.3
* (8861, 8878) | 59.1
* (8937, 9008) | 61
